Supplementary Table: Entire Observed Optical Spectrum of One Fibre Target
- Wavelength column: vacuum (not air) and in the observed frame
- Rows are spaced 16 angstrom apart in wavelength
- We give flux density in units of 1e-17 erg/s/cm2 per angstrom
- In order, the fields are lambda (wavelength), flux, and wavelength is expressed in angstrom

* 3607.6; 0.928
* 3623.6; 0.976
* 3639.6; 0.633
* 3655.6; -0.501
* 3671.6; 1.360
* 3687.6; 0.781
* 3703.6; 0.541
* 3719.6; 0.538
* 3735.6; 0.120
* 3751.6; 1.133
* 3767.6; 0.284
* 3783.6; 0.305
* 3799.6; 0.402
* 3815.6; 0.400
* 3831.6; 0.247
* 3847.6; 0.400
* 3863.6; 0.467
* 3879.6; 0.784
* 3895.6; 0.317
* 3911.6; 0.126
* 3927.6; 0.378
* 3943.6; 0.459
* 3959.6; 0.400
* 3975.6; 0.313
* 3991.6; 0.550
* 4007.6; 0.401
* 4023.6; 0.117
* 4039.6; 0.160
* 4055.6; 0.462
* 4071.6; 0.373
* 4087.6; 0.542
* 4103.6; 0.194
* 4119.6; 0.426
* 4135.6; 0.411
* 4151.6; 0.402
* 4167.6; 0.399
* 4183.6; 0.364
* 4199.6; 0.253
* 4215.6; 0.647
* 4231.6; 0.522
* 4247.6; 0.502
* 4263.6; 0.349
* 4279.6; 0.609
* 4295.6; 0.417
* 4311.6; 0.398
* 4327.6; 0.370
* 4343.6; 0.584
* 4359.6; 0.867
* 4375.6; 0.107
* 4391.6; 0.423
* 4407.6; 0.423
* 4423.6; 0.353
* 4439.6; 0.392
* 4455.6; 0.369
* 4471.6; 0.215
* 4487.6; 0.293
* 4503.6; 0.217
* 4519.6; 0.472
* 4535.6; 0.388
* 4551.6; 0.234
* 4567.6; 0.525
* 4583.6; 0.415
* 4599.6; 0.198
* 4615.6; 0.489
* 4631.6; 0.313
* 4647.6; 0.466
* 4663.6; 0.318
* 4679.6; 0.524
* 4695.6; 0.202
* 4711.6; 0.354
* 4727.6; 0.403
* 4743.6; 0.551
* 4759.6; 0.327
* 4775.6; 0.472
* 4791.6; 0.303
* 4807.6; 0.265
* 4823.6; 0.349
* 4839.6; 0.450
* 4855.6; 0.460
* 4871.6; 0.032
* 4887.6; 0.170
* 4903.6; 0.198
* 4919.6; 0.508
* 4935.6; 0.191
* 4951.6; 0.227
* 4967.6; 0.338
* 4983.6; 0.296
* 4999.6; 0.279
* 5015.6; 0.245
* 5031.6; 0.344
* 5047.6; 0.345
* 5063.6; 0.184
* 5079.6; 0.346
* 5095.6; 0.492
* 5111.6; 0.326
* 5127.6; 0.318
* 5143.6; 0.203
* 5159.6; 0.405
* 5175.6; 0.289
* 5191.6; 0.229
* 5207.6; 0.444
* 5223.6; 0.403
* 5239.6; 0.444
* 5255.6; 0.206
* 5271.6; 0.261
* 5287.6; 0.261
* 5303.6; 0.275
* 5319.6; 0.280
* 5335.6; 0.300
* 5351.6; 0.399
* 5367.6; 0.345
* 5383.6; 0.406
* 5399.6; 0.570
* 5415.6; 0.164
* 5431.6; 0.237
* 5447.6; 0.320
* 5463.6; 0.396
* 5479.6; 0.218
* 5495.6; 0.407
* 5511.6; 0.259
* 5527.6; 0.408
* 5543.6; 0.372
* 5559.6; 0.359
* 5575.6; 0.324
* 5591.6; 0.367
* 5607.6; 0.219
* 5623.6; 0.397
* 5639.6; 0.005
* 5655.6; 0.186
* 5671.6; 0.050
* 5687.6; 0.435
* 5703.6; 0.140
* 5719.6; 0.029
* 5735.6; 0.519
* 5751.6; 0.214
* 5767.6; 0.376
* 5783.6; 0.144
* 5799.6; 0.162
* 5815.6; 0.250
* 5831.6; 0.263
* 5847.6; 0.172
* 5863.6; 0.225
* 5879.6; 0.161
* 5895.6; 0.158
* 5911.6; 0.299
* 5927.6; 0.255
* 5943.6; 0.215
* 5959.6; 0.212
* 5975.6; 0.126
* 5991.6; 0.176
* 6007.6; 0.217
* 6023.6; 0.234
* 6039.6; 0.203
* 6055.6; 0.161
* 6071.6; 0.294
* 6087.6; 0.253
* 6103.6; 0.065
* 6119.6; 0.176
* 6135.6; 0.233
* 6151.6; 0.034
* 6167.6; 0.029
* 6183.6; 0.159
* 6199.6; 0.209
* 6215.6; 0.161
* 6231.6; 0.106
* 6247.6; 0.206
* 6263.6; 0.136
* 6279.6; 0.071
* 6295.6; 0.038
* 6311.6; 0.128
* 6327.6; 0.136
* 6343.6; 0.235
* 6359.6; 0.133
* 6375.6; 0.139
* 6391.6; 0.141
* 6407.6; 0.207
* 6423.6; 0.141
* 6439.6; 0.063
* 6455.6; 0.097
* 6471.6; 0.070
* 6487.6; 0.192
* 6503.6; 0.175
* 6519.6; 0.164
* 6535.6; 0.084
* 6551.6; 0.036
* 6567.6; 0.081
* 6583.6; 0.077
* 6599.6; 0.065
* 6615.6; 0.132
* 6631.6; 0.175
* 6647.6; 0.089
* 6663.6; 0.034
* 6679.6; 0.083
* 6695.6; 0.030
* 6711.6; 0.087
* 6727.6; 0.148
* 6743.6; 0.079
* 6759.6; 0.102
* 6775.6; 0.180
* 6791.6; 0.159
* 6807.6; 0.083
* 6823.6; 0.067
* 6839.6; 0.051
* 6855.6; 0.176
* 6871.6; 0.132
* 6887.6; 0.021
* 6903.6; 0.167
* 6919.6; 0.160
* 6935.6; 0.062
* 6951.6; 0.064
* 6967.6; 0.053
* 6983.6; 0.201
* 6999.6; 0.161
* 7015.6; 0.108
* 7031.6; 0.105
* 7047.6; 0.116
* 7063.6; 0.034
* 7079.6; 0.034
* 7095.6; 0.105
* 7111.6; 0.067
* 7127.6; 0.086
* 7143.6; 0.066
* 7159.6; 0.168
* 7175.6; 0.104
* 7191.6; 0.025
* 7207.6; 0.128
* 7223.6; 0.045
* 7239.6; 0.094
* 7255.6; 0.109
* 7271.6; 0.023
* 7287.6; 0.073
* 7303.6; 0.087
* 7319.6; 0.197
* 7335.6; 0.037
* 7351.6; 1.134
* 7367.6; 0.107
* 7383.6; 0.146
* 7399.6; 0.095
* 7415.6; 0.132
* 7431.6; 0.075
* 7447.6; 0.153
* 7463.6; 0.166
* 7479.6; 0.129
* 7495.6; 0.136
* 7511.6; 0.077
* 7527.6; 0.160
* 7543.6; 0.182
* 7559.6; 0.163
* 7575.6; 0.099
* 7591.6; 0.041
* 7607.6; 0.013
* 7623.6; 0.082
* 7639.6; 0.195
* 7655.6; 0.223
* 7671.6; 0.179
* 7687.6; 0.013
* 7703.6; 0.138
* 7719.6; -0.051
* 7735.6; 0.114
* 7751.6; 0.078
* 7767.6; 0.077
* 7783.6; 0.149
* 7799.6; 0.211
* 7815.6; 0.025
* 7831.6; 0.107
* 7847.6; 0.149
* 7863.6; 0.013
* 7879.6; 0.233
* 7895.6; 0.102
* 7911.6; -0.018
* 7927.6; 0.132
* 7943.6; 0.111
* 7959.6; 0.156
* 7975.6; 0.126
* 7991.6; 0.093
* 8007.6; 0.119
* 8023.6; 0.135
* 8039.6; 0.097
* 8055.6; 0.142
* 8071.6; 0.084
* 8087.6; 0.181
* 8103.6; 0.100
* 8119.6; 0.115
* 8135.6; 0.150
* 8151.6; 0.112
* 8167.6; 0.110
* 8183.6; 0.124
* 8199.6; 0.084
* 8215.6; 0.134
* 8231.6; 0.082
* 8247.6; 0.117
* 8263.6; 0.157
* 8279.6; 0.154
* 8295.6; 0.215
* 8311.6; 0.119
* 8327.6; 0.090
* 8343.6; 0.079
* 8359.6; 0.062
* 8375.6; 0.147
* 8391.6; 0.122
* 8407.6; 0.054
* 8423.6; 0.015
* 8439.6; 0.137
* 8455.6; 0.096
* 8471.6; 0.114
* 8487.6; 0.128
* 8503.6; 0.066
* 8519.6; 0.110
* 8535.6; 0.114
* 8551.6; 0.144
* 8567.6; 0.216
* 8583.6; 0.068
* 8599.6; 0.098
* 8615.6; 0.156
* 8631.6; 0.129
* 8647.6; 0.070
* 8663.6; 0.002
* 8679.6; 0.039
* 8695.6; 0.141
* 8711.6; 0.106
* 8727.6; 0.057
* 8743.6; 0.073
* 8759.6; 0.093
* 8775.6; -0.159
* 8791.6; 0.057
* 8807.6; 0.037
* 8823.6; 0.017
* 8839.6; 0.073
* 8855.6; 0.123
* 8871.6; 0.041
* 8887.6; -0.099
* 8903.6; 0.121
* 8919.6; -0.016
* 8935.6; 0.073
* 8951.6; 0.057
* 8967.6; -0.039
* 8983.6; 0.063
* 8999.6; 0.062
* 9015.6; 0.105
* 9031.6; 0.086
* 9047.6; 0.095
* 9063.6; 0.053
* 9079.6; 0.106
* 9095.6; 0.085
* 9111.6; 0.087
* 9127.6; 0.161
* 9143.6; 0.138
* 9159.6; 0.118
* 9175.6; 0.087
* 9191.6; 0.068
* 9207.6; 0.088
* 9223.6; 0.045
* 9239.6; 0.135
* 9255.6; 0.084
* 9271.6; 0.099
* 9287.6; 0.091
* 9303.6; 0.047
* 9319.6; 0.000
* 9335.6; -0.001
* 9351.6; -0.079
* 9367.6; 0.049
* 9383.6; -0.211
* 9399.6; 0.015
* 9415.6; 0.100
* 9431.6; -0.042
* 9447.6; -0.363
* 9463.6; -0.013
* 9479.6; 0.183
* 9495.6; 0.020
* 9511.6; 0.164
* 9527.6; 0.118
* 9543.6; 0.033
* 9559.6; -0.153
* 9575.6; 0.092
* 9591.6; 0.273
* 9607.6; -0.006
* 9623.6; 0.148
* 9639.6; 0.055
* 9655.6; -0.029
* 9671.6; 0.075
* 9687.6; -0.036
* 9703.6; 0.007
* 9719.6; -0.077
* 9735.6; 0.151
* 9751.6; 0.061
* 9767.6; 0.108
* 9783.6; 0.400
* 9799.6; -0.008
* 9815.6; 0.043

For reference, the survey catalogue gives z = 0.97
